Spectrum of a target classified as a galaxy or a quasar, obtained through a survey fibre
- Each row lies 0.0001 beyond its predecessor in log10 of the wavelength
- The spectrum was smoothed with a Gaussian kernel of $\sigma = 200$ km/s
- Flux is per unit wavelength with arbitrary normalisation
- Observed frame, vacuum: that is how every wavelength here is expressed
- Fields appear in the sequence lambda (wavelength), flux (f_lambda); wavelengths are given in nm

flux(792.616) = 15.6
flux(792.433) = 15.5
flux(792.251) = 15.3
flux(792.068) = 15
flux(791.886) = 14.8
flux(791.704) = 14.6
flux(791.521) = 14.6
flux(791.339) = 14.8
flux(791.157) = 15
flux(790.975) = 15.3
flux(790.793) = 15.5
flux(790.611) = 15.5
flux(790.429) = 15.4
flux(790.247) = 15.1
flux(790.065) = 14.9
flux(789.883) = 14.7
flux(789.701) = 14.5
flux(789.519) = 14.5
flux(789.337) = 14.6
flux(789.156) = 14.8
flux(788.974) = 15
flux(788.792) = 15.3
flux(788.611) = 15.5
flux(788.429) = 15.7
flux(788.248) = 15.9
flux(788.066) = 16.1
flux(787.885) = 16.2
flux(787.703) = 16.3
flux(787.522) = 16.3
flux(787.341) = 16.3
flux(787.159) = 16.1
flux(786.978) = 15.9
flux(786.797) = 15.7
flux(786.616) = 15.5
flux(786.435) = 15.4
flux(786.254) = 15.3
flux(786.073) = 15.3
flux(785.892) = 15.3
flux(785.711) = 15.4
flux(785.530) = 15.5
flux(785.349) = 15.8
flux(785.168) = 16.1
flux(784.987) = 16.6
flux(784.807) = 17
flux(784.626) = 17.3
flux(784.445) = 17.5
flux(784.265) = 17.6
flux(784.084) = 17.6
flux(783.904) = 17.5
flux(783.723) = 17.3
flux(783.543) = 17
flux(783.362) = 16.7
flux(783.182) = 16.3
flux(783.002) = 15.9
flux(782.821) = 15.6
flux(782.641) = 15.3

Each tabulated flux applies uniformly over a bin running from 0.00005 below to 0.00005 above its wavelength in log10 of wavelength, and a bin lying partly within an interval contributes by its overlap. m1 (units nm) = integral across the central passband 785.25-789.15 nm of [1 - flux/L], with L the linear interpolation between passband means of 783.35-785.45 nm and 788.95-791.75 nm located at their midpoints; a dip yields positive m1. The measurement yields 0.08 nm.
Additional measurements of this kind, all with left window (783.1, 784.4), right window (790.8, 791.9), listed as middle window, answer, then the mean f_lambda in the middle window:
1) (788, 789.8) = 0.05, 15.2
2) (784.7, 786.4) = 0.08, 15.8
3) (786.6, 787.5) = 0.01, 16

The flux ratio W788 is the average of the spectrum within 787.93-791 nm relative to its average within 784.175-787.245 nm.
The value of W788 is 0.9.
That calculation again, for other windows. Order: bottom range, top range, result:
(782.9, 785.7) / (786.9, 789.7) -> 0.93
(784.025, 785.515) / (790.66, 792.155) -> 0.89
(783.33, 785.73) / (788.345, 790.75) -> 0.89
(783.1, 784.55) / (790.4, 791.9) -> 0.88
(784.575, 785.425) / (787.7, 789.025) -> 0.95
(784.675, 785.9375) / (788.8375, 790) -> 0.92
